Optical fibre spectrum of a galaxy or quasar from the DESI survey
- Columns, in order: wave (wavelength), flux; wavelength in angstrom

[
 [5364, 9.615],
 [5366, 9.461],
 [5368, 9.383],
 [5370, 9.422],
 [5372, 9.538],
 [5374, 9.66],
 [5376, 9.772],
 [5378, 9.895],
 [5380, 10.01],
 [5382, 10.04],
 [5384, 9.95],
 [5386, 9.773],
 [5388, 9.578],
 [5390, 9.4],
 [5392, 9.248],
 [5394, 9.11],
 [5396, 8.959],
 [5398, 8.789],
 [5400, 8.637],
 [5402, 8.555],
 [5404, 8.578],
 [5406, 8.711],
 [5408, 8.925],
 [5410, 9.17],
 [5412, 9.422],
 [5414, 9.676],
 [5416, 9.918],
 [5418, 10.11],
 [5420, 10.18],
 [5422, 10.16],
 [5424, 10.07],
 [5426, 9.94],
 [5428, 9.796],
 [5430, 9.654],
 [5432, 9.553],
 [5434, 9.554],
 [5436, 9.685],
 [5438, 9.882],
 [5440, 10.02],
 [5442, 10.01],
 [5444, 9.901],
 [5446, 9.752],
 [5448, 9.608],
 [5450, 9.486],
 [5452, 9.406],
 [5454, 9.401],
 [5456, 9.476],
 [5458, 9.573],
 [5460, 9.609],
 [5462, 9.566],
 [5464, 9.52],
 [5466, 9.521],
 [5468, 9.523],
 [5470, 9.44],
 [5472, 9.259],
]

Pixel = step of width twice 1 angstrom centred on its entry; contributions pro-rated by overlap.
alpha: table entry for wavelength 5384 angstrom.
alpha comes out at 9.95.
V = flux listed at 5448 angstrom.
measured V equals 9.608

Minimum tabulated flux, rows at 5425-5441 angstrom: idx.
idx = 9.553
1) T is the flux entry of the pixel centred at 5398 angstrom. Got 8.789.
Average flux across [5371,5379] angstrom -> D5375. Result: 9.72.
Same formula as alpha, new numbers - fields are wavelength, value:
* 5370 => 9.422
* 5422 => 10.16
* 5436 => 9.685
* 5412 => 9.422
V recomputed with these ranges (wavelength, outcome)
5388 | 9.578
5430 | 9.654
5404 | 8.578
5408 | 8.925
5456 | 9.476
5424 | 10.07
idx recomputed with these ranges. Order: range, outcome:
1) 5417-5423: 10.11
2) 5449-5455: 9.401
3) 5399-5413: 8.555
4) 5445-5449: 9.608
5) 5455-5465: 9.476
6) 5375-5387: 9.772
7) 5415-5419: 9.918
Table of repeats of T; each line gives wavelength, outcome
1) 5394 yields 9.11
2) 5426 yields 9.94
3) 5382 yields 10.04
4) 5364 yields 9.615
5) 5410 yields 9.17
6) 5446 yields 9.752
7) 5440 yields 10.02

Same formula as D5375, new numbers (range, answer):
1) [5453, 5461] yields 9.51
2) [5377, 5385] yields 9.97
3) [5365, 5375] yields 9.49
